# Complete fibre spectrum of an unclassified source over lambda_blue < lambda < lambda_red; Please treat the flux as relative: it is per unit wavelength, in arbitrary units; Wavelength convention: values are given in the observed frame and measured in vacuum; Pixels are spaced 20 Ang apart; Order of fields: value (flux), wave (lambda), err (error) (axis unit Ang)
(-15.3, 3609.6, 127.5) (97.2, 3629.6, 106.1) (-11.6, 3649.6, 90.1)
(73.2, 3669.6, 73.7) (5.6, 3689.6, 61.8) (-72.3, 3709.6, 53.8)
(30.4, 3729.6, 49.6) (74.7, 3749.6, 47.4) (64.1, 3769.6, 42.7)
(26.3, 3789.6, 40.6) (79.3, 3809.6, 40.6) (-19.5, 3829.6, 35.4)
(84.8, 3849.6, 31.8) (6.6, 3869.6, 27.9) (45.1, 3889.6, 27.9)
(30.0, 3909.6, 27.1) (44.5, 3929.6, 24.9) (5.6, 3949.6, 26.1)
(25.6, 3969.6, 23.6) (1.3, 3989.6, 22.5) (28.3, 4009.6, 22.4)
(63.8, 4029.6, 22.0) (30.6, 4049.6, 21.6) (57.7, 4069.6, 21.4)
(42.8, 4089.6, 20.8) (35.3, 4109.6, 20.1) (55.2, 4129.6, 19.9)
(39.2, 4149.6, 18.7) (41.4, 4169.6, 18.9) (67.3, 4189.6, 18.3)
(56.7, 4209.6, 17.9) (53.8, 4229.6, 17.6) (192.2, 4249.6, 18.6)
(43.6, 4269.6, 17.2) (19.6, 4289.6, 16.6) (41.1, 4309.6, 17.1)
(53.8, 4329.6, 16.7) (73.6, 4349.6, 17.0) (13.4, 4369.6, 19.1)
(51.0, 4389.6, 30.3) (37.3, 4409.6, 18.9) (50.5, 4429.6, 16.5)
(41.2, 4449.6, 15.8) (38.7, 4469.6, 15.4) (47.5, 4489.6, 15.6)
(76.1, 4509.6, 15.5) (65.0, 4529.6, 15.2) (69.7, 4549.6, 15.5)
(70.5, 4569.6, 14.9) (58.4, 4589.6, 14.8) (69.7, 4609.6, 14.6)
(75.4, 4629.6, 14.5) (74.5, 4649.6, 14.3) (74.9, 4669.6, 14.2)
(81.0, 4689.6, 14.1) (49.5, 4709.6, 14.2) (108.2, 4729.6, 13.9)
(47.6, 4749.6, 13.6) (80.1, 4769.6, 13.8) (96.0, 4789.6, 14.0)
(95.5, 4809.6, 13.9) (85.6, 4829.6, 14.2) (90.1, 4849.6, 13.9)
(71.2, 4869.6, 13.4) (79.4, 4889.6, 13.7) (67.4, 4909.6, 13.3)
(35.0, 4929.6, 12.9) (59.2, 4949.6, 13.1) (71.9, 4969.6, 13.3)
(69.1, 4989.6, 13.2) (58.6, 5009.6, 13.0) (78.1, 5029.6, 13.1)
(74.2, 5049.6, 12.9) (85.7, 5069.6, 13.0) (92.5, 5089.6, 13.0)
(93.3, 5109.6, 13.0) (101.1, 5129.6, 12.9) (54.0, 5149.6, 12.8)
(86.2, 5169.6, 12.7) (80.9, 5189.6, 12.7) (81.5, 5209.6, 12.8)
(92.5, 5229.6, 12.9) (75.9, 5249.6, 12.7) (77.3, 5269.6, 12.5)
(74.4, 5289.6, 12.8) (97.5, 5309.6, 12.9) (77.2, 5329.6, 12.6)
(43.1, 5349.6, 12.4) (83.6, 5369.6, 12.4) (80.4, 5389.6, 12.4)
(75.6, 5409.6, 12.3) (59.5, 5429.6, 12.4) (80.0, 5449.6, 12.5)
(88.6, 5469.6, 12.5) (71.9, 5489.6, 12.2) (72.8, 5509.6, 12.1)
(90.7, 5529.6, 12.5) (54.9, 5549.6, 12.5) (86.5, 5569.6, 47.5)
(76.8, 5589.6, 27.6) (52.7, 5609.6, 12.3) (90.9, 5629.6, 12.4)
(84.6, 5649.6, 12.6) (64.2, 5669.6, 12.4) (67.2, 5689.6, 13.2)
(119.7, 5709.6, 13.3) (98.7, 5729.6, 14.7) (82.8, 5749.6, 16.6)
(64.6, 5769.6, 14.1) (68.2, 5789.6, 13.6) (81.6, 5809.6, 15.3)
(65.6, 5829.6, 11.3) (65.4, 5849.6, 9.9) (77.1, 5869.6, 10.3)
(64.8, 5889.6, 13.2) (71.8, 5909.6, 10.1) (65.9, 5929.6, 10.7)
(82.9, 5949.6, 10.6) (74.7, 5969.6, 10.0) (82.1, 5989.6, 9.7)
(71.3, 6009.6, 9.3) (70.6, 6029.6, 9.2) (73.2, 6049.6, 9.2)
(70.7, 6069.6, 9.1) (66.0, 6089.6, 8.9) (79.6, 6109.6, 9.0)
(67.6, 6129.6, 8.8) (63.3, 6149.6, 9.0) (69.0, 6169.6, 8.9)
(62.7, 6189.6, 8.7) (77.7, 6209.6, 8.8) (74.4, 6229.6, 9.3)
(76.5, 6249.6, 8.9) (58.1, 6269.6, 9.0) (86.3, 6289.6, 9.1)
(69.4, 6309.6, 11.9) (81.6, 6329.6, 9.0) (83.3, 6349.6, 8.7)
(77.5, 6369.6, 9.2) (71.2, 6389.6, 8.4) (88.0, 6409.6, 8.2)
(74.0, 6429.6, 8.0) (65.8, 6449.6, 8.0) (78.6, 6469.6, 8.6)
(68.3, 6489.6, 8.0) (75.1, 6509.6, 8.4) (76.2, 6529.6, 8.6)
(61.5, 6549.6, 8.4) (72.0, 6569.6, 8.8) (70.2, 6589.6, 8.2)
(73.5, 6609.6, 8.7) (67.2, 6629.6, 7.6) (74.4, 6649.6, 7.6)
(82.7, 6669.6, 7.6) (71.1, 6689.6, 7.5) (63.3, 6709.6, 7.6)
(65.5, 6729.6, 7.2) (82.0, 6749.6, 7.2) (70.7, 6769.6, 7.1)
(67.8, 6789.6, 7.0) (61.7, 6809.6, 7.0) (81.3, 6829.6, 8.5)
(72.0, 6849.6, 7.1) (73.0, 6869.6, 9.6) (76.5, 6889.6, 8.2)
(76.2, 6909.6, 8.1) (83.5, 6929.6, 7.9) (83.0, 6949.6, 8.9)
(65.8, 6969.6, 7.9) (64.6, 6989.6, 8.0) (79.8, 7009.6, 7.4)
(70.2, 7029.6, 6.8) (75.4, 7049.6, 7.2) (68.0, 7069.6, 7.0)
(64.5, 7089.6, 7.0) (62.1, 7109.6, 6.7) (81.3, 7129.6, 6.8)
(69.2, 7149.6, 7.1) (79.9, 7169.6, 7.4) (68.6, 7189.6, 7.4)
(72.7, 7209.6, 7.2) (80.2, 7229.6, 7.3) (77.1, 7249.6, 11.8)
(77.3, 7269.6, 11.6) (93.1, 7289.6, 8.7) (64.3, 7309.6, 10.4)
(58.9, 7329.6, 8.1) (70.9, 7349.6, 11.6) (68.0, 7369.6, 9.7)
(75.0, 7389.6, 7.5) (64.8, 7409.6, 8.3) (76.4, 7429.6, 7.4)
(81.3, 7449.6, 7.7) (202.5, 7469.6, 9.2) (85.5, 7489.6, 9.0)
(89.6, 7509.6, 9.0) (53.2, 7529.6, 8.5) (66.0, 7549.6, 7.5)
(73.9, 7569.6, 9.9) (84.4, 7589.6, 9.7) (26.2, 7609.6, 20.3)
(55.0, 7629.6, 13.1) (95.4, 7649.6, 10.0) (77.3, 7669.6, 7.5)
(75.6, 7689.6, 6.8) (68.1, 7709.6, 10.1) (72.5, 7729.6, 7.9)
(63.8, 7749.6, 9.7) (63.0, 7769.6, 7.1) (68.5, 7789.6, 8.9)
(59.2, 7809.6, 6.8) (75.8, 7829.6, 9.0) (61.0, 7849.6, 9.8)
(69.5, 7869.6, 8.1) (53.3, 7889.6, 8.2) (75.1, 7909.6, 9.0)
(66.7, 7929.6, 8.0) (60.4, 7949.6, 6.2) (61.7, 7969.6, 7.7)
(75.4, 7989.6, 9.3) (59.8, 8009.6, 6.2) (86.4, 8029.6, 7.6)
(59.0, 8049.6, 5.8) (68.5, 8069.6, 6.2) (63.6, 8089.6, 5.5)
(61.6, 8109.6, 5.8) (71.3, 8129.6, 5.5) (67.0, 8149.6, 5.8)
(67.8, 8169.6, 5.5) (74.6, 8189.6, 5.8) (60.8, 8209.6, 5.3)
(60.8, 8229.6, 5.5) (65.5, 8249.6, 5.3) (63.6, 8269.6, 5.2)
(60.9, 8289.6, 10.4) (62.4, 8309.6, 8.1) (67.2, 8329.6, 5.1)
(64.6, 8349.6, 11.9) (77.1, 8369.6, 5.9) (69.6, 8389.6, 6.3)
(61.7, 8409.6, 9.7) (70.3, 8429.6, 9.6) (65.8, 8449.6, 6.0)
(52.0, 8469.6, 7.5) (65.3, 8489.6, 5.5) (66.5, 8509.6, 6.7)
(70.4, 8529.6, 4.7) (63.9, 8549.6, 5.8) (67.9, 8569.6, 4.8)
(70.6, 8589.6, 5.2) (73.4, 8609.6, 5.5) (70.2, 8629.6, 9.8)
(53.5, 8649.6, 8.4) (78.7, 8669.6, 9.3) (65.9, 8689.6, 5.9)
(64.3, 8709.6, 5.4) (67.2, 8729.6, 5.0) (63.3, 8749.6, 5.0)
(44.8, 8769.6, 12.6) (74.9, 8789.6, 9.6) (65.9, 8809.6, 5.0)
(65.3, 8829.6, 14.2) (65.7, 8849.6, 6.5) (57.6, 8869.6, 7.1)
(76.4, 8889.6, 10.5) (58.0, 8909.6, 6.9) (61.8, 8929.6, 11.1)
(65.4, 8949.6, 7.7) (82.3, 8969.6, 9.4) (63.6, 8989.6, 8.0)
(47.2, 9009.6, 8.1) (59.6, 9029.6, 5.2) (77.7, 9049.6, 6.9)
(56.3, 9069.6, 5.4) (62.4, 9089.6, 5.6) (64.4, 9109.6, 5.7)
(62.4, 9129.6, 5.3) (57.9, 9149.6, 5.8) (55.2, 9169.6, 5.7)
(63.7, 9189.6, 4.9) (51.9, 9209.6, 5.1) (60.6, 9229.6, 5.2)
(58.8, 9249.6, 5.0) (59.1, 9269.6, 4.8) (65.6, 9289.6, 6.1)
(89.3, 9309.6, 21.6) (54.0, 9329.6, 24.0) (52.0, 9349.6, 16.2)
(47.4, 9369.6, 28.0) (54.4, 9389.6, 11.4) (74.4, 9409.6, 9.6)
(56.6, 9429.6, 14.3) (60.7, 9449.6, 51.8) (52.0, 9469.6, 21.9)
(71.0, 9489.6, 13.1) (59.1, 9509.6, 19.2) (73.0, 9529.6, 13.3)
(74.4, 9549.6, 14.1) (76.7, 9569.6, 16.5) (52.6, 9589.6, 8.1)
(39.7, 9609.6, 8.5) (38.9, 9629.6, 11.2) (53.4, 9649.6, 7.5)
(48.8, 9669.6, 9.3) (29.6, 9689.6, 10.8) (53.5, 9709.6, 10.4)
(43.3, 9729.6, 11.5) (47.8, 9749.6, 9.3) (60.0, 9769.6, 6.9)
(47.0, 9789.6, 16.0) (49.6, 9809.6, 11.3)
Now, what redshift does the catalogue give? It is 0.139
